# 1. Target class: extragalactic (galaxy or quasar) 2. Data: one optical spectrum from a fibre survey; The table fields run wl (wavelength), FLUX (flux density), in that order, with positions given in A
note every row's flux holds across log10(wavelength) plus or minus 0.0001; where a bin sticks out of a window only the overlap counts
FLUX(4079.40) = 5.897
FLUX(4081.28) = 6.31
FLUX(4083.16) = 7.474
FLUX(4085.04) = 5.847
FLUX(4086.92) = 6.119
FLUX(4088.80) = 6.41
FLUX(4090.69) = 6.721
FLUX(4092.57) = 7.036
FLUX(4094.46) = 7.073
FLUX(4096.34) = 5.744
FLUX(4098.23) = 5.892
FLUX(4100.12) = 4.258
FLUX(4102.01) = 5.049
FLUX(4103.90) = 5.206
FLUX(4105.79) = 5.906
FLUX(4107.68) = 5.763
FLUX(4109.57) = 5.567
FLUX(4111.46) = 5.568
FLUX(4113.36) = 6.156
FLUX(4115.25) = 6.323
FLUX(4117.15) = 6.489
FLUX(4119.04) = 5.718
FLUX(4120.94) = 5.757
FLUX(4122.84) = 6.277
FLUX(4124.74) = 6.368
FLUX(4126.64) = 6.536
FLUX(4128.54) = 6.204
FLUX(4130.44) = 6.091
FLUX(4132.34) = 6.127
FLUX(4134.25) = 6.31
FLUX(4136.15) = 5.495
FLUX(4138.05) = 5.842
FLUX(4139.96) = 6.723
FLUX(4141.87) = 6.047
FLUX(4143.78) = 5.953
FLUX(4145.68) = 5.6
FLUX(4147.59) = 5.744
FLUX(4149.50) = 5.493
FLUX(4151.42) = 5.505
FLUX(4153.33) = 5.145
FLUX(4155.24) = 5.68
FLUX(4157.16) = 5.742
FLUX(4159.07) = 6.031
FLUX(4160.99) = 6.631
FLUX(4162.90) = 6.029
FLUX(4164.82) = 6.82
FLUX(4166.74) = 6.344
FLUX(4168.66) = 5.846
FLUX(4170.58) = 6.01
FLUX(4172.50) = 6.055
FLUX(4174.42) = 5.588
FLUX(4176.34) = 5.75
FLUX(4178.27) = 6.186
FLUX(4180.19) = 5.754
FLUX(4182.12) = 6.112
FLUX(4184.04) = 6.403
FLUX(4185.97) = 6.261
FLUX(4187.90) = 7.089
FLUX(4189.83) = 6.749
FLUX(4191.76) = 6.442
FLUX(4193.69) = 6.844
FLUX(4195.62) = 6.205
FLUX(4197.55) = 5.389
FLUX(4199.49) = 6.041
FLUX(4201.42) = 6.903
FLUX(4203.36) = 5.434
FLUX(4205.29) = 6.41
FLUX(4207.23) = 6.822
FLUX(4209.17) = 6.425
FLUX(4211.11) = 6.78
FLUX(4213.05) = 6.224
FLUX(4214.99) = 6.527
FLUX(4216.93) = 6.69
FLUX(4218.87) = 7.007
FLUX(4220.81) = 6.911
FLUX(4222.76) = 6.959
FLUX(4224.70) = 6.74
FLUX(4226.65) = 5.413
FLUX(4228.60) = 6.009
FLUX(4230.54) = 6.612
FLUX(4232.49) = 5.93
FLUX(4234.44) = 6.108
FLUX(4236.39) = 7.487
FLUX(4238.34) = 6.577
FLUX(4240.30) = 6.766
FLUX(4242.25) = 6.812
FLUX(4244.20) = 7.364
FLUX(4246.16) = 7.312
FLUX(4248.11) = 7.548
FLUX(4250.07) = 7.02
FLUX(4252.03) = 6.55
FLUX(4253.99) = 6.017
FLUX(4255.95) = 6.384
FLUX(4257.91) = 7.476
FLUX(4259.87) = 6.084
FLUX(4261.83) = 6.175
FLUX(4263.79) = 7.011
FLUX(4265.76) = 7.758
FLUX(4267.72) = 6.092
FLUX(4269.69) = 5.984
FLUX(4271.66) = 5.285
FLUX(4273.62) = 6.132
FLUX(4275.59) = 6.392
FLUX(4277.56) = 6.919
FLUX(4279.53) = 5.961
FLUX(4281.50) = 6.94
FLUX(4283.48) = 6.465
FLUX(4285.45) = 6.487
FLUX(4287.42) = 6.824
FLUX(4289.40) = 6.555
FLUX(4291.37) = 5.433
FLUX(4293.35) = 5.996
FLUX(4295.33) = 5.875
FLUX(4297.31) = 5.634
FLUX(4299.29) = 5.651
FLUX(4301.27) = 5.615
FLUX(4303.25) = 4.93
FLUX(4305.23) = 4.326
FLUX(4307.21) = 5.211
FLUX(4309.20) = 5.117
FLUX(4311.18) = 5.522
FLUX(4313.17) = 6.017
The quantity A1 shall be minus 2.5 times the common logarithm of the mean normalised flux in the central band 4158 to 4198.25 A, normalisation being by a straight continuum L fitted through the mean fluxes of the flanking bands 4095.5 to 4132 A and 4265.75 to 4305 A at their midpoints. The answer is -0.05 mag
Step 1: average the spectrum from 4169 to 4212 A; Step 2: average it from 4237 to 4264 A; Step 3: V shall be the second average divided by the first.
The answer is 1.09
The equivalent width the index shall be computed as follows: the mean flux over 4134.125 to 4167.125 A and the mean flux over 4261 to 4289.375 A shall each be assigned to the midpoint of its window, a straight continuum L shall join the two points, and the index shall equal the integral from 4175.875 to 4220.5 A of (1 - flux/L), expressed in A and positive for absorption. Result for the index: -1.8 A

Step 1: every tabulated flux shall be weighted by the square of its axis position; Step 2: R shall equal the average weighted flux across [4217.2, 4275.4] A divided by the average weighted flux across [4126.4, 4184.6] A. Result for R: 1.15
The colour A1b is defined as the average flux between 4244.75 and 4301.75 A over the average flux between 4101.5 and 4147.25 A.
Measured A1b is 1.1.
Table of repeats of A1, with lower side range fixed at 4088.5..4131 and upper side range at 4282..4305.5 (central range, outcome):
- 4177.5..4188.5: -0.06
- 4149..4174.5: 0.00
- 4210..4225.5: -0.14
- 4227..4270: -0.13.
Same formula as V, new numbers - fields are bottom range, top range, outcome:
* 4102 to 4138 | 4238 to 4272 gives 1.12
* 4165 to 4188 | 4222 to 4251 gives 1.10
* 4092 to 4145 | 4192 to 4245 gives 1.09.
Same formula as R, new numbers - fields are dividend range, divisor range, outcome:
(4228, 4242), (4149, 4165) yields 1.16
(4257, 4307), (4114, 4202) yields 1.07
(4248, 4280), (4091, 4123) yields 1.19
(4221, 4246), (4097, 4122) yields 1.24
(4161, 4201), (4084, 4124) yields 1.08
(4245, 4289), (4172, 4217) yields 1.08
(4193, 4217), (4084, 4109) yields 1.13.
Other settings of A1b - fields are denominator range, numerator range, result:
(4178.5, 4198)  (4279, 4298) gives 0.98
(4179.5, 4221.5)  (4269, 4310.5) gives 0.92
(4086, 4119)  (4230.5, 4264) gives 1.13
